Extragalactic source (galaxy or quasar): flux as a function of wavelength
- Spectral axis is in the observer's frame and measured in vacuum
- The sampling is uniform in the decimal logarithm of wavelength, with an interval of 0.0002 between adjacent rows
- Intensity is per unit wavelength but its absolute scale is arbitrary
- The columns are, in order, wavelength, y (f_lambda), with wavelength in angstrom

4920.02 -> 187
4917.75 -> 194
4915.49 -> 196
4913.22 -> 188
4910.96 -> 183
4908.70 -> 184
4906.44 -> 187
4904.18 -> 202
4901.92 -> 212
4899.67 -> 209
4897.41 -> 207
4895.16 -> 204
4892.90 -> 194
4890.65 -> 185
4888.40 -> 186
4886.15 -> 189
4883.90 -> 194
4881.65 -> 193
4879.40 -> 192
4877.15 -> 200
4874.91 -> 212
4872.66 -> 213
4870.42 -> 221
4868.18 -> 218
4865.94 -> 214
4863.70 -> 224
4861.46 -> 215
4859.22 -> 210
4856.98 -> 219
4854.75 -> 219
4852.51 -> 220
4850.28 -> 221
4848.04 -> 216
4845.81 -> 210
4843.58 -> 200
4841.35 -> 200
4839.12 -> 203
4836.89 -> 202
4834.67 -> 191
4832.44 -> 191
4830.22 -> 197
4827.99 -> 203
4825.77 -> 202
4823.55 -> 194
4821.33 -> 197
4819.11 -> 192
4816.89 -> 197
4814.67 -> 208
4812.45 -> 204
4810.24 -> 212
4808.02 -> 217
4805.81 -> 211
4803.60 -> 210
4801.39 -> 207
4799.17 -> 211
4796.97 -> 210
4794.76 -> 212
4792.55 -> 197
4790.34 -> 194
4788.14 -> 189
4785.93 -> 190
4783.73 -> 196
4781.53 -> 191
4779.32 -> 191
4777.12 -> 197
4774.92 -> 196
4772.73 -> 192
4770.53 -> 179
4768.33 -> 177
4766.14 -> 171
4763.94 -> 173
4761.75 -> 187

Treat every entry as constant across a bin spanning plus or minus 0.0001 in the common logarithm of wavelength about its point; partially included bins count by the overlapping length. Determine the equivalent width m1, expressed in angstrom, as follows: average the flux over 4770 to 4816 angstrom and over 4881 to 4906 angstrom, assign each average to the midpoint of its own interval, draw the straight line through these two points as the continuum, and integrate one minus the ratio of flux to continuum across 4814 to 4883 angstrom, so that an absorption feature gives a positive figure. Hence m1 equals -2.5 angstrom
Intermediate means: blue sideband 201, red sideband 198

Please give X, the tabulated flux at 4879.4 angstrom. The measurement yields 192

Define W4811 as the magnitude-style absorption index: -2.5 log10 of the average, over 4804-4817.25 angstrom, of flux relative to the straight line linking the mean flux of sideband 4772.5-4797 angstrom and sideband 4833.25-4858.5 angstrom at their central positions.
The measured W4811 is -0.04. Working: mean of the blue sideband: 196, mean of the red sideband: 209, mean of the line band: 209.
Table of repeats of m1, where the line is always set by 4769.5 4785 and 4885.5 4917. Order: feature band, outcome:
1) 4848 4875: -3.27 angstrom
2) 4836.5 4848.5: -0.71 angstrom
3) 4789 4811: -1.77 angstrom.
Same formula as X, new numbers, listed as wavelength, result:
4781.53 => 191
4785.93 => 190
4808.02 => 217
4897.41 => 207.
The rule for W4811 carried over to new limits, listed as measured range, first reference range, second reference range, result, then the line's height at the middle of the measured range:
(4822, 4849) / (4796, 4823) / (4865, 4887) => 0.026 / 206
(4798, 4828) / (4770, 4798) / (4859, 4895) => -0.038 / 198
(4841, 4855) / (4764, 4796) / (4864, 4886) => -0.056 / 202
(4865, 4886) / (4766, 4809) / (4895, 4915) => -0.045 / 197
